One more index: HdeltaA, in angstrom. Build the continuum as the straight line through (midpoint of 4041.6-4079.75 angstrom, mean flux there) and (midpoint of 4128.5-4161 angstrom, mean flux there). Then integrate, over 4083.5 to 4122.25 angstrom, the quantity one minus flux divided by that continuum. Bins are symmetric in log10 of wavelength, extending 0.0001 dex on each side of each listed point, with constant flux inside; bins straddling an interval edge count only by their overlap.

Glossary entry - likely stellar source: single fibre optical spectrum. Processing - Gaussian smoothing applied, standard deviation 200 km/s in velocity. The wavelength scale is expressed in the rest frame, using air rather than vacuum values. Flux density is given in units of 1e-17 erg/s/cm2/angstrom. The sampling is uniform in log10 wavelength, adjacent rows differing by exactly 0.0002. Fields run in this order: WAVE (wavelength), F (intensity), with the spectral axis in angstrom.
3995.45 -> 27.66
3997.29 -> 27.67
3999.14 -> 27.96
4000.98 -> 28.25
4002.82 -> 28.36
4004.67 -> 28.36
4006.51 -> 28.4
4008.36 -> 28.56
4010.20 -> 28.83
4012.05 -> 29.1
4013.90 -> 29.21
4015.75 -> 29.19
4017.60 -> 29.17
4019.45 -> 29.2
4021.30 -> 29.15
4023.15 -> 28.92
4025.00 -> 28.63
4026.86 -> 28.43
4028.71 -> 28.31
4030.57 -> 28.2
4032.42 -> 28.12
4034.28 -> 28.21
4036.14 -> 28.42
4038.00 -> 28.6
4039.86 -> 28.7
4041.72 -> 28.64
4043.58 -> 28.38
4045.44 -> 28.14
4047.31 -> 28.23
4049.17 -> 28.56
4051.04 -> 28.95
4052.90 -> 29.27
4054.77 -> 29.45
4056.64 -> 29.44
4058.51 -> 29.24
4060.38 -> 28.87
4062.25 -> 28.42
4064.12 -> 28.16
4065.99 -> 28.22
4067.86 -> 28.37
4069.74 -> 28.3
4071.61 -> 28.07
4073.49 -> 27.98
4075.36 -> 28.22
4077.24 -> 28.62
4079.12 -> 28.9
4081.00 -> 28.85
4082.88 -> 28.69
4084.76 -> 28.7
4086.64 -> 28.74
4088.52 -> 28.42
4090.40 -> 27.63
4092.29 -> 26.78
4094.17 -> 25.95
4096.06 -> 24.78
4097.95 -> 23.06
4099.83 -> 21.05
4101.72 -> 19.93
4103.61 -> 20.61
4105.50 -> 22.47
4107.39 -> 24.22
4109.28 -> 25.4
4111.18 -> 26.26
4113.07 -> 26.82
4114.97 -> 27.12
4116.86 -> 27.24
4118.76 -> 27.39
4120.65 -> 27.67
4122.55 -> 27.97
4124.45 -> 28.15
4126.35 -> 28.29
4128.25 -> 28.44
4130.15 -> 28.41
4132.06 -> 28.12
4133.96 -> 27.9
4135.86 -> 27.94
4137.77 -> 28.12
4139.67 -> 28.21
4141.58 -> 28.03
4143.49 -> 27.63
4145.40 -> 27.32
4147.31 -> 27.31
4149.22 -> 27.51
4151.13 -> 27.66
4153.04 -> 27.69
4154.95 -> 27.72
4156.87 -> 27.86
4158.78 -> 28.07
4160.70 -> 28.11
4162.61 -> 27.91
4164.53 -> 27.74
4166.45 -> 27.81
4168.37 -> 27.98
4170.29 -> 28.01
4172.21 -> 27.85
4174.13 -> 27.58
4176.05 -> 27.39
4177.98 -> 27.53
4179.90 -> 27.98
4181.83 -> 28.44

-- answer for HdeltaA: 3.6 angstrom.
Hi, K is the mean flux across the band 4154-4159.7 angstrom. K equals 27.9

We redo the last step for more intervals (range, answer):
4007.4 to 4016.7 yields 29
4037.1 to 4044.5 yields 28.6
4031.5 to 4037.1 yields 28.2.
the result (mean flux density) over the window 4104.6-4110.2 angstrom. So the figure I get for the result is 24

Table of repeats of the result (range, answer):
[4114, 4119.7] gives 27.2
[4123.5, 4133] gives 28.3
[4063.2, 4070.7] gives 28.3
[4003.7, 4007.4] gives 28.4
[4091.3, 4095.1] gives 26.4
